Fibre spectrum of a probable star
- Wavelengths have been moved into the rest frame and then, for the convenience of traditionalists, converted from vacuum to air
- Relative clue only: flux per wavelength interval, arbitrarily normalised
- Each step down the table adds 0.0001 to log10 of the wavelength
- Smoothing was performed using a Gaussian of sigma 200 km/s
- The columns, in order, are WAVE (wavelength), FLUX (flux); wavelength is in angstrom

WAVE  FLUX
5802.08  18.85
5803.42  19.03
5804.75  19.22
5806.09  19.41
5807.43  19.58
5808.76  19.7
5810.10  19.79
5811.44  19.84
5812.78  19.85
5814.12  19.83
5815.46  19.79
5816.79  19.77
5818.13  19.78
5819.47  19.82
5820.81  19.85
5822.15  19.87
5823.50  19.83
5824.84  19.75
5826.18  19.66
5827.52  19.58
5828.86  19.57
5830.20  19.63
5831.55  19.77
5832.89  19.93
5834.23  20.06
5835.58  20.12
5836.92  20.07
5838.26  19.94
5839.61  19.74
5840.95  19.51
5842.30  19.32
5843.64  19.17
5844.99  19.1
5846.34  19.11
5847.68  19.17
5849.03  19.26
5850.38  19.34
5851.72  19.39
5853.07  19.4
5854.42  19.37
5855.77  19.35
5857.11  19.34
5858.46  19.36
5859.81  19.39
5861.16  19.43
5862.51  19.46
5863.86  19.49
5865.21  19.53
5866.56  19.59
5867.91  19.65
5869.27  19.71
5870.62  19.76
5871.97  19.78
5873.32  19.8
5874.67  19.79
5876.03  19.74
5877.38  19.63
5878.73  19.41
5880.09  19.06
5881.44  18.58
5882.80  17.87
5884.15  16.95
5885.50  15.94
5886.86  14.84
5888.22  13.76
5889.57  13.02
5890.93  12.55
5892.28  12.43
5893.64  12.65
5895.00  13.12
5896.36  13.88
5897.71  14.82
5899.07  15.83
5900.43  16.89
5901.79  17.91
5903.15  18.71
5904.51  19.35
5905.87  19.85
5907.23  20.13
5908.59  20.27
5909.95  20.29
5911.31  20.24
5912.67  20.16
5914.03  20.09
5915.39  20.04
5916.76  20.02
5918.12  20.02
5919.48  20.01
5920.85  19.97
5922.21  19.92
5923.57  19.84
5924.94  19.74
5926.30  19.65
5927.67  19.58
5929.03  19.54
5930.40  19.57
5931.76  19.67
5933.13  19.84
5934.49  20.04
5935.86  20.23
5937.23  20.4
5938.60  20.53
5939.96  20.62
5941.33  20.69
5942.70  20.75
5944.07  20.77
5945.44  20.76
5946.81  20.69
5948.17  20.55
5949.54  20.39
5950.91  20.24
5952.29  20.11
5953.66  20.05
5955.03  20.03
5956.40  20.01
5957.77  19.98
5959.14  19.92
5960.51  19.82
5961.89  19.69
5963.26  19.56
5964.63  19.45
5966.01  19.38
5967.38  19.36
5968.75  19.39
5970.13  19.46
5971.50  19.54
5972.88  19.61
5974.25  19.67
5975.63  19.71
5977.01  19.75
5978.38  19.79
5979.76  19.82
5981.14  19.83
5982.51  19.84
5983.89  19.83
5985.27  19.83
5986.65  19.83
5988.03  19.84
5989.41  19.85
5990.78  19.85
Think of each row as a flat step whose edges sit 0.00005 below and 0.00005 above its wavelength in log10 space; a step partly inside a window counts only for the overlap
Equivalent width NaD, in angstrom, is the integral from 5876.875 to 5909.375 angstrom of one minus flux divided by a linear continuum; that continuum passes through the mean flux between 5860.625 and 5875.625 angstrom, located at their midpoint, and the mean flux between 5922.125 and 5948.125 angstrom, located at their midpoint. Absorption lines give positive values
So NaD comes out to 5.4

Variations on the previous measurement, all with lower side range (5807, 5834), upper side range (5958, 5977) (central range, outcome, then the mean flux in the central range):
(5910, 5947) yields -0.9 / 20.1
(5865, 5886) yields 0.7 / 19.1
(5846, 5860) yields 0.3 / 19.3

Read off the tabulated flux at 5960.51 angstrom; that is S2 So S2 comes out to 19.82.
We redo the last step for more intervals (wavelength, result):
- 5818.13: 19.78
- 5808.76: 19.7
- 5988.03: 19.84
